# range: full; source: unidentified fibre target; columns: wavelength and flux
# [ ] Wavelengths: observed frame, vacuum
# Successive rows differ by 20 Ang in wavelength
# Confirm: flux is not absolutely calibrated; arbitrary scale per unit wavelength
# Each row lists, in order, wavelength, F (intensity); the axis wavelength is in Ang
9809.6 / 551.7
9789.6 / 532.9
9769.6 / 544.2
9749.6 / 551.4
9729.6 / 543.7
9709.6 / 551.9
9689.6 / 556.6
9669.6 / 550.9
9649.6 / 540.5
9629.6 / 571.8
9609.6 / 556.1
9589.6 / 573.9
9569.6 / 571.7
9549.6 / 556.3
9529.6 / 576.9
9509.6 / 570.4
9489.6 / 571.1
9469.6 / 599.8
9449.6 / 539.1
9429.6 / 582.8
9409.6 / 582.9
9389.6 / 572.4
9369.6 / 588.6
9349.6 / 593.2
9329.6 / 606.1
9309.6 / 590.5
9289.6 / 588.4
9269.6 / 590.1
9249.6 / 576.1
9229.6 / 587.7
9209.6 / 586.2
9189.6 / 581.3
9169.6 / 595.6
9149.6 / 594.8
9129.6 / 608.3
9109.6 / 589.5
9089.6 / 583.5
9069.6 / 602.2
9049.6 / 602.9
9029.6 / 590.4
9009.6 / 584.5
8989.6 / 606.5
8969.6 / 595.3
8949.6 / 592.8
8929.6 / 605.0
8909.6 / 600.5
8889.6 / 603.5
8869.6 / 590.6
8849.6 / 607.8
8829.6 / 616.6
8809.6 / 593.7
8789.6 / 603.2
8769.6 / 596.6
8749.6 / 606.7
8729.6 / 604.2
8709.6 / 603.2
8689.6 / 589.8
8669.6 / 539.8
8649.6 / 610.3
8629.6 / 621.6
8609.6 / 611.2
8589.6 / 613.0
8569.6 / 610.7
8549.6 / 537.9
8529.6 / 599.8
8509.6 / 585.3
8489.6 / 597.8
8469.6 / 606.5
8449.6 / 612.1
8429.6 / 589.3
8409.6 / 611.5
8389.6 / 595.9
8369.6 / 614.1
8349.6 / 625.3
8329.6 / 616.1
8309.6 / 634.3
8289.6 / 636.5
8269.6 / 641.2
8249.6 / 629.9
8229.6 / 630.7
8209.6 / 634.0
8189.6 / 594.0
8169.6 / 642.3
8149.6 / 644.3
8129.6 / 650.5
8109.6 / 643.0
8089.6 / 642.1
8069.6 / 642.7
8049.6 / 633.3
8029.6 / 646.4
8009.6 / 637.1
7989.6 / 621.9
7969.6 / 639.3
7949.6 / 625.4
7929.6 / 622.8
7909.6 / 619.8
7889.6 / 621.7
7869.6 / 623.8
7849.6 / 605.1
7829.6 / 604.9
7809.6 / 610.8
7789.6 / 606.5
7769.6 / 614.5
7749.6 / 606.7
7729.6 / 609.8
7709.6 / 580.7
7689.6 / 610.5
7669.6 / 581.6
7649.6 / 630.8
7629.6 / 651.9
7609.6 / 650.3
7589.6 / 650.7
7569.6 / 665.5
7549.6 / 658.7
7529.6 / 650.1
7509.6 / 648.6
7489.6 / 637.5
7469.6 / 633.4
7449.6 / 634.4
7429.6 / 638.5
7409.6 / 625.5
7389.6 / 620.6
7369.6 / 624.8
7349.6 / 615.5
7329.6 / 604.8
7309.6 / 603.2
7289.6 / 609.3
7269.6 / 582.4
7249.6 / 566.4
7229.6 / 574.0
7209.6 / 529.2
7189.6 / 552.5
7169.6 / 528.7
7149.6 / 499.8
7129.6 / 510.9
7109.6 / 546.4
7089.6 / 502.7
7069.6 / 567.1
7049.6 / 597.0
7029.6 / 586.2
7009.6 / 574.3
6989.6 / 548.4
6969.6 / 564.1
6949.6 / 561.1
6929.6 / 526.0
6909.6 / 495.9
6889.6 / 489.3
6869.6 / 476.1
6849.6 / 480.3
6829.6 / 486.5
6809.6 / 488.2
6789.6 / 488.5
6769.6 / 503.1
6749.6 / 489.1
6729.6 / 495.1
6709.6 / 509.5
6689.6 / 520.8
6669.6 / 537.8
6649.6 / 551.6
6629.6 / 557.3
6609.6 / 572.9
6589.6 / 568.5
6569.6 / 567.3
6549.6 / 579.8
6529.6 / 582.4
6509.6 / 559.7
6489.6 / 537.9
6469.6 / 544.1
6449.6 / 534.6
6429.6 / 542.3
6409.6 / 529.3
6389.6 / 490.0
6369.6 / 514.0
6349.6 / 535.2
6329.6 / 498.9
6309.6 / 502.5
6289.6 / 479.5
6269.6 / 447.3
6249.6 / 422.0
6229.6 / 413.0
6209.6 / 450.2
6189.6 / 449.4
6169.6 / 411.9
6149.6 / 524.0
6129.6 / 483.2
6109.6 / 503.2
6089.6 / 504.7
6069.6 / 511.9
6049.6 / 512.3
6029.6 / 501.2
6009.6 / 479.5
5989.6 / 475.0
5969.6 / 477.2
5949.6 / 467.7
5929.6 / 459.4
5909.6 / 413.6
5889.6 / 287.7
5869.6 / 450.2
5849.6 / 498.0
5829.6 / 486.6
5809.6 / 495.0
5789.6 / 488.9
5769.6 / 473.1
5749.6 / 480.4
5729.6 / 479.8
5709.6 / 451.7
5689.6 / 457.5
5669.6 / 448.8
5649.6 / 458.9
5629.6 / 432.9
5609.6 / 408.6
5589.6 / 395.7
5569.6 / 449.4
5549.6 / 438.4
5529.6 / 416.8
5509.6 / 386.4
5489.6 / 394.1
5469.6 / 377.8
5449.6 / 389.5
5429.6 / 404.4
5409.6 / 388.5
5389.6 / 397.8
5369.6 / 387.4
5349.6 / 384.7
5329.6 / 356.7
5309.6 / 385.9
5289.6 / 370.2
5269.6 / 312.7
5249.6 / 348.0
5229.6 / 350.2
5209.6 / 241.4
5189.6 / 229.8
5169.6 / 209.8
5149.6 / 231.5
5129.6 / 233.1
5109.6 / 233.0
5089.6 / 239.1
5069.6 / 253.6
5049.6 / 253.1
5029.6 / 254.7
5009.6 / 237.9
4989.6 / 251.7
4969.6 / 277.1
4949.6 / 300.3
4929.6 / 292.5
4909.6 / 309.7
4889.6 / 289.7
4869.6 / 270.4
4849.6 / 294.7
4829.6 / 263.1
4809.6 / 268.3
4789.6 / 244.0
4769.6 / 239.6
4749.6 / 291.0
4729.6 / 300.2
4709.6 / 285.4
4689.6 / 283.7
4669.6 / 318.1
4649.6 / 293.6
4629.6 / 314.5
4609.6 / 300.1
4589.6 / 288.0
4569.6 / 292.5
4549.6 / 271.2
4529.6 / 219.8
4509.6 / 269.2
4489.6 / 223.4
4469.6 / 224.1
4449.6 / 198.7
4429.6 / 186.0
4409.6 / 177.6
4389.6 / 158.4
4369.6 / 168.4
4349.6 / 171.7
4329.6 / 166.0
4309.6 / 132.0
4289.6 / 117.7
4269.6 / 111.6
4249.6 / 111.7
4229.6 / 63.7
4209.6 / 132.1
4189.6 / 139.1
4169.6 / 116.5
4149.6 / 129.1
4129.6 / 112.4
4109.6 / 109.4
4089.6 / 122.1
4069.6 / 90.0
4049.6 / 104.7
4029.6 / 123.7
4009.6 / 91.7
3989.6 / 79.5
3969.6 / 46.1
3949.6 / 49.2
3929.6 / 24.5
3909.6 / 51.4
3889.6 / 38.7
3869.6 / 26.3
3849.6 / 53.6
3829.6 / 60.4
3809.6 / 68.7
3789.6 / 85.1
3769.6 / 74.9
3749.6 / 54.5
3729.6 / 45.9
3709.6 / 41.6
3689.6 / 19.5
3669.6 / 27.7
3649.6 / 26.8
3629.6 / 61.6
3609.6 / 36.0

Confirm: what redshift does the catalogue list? 0.000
